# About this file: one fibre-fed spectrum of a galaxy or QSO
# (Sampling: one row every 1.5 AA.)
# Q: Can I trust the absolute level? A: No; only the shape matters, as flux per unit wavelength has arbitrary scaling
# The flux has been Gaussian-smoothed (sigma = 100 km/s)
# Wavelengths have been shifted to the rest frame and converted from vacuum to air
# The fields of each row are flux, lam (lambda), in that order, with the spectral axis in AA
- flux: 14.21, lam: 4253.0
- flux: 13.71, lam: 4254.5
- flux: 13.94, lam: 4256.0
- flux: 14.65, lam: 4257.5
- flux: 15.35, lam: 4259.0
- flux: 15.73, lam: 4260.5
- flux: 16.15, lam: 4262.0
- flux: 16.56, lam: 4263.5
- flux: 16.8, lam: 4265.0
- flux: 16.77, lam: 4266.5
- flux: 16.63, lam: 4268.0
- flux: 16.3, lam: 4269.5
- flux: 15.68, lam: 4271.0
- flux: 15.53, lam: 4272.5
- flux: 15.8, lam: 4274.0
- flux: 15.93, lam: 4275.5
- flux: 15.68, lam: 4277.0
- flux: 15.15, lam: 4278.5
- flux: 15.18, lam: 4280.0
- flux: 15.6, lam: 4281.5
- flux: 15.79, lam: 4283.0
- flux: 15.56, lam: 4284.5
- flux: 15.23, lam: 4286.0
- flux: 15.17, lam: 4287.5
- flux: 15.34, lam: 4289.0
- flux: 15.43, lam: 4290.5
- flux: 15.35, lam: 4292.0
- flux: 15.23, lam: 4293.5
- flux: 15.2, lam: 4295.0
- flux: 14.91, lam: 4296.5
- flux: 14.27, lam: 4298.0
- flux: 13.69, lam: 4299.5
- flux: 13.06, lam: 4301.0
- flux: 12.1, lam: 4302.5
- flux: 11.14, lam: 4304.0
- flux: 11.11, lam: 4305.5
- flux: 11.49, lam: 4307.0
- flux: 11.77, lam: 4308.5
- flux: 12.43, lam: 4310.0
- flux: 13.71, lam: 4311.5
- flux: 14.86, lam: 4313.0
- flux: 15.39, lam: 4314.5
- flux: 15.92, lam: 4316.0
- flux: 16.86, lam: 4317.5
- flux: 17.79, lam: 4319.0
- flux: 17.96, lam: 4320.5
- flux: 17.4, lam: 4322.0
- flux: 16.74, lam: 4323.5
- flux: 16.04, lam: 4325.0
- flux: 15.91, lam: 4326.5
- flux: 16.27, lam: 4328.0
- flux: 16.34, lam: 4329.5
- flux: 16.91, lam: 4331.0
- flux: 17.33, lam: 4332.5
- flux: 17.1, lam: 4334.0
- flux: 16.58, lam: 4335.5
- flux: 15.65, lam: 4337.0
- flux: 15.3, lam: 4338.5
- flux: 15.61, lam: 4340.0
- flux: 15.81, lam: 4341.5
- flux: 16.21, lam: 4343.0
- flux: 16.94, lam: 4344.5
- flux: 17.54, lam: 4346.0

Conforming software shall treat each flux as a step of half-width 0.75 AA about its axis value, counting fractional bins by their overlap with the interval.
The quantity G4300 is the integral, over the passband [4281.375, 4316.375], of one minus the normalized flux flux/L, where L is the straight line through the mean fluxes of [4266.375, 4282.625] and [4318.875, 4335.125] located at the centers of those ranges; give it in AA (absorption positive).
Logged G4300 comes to 4.65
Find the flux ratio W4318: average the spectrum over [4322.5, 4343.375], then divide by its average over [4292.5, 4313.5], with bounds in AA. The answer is 1.23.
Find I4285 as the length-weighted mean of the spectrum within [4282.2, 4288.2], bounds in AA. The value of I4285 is 15.4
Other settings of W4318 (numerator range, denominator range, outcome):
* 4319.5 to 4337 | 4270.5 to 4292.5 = 1.08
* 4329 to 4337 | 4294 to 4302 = 1.18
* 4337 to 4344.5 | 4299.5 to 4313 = 1.28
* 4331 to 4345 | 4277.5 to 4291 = 1.06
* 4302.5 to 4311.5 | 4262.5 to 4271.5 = 0.72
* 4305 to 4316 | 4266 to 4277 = 0.82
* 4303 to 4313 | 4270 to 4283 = 0.78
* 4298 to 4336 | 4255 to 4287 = 0.96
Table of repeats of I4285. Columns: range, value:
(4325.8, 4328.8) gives 16.1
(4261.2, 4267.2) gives 16.6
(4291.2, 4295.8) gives 15.3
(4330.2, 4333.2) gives 17.1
